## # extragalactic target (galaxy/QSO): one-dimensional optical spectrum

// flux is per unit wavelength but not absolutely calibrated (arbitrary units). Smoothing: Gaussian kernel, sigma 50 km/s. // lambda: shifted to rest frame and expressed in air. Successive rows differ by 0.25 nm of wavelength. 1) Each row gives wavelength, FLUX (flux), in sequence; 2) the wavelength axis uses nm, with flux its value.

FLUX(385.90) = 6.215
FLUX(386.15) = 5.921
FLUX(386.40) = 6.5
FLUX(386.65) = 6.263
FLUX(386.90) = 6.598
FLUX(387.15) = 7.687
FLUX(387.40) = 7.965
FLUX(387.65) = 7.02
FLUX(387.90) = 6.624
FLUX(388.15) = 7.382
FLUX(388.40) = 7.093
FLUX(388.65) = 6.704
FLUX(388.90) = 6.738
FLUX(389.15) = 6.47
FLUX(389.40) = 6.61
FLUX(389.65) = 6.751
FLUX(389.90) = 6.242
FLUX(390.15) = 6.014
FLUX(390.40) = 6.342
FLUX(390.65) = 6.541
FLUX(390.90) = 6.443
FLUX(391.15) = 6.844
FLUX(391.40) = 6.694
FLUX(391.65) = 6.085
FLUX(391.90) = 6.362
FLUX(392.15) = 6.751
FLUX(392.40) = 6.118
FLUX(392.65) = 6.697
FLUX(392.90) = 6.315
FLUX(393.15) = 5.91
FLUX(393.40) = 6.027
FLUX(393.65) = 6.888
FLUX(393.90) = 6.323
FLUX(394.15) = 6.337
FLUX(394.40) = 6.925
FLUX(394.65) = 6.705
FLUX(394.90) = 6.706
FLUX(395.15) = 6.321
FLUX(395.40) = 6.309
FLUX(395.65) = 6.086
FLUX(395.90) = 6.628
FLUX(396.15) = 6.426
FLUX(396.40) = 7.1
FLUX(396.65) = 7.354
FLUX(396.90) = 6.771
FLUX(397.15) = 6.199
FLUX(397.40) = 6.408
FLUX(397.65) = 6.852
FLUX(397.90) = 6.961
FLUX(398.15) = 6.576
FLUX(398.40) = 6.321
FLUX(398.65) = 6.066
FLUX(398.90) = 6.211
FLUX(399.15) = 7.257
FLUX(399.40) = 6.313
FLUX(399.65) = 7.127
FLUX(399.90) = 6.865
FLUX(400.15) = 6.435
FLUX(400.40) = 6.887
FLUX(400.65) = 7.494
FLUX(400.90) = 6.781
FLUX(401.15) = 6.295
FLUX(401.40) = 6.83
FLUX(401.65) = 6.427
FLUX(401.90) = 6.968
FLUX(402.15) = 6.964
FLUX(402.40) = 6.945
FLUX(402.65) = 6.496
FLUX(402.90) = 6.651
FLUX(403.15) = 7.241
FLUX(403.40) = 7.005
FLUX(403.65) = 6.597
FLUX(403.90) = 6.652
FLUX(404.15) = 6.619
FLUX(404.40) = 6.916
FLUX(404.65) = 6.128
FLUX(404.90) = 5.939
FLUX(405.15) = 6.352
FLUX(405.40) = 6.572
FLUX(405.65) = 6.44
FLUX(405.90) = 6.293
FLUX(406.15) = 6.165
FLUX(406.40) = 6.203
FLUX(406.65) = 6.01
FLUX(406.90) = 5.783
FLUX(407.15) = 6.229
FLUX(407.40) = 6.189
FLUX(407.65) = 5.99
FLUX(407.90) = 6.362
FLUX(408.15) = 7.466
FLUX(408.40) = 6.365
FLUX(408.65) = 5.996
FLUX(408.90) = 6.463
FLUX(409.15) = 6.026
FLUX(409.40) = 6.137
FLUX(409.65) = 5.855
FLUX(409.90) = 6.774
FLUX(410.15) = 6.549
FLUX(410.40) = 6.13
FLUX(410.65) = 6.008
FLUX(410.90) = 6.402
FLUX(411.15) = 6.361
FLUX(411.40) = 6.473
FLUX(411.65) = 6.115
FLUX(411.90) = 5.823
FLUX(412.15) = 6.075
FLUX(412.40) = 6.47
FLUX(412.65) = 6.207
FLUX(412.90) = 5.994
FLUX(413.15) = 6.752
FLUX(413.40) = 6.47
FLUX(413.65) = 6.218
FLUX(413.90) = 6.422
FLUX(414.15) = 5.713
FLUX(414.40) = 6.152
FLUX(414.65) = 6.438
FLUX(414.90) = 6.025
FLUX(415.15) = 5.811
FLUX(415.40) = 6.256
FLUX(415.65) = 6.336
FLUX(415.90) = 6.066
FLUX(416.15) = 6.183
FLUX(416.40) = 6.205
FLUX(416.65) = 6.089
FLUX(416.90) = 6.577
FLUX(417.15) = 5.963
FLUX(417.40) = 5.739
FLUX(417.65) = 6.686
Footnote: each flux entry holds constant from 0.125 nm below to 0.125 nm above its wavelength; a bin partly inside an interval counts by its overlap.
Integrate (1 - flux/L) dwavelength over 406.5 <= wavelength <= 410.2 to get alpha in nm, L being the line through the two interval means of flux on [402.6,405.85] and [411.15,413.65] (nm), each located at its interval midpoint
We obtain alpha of 0.09 nm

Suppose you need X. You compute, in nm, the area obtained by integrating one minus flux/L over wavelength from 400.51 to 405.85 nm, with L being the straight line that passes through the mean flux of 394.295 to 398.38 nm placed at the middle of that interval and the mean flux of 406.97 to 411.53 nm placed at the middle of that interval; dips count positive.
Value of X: -0.17 nm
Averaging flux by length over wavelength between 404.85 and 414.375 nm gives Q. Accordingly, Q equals 6.26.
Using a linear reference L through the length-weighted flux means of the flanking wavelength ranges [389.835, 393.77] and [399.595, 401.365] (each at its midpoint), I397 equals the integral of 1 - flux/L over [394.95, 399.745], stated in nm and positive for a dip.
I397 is 0.06 nm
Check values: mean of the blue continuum 6.39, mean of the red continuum 6.83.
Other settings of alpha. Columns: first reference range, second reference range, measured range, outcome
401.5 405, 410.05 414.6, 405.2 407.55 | 0.12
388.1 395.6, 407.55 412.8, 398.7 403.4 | -0.28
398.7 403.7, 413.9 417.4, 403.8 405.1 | 0.04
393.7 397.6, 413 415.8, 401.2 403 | -0.08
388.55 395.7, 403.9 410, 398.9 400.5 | -0.10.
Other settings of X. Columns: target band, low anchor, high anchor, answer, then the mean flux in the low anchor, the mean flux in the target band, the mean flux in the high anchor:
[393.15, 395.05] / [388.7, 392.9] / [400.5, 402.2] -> 0.02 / 6.48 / 6.51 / 6.82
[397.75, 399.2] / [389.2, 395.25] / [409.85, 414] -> -0.03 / 6.46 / 6.53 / 6.3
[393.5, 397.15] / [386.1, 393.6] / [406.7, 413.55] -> -0.06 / 6.6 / 6.62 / 6.27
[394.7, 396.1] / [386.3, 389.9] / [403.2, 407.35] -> 0.05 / 6.87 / 6.43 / 6.38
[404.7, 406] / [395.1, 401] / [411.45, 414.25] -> 0.03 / 6.66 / 6.31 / 6.22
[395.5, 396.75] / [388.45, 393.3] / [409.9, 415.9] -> -0.06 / 6.46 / 6.7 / 6.23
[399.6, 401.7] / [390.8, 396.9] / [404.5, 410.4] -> -0.13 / 6.52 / 6.79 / 6.27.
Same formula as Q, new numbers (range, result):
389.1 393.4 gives 6.41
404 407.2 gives 6.28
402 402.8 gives 6.8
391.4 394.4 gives 6.39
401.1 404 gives 6.77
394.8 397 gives 6.63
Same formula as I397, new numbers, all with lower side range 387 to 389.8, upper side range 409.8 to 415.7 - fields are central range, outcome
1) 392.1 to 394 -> 0.13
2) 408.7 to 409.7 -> 0.04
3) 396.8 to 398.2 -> 0.02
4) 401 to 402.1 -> -0.01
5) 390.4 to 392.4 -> 0.12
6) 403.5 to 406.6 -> 0.04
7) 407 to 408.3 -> -0.01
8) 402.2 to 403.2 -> -0.04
